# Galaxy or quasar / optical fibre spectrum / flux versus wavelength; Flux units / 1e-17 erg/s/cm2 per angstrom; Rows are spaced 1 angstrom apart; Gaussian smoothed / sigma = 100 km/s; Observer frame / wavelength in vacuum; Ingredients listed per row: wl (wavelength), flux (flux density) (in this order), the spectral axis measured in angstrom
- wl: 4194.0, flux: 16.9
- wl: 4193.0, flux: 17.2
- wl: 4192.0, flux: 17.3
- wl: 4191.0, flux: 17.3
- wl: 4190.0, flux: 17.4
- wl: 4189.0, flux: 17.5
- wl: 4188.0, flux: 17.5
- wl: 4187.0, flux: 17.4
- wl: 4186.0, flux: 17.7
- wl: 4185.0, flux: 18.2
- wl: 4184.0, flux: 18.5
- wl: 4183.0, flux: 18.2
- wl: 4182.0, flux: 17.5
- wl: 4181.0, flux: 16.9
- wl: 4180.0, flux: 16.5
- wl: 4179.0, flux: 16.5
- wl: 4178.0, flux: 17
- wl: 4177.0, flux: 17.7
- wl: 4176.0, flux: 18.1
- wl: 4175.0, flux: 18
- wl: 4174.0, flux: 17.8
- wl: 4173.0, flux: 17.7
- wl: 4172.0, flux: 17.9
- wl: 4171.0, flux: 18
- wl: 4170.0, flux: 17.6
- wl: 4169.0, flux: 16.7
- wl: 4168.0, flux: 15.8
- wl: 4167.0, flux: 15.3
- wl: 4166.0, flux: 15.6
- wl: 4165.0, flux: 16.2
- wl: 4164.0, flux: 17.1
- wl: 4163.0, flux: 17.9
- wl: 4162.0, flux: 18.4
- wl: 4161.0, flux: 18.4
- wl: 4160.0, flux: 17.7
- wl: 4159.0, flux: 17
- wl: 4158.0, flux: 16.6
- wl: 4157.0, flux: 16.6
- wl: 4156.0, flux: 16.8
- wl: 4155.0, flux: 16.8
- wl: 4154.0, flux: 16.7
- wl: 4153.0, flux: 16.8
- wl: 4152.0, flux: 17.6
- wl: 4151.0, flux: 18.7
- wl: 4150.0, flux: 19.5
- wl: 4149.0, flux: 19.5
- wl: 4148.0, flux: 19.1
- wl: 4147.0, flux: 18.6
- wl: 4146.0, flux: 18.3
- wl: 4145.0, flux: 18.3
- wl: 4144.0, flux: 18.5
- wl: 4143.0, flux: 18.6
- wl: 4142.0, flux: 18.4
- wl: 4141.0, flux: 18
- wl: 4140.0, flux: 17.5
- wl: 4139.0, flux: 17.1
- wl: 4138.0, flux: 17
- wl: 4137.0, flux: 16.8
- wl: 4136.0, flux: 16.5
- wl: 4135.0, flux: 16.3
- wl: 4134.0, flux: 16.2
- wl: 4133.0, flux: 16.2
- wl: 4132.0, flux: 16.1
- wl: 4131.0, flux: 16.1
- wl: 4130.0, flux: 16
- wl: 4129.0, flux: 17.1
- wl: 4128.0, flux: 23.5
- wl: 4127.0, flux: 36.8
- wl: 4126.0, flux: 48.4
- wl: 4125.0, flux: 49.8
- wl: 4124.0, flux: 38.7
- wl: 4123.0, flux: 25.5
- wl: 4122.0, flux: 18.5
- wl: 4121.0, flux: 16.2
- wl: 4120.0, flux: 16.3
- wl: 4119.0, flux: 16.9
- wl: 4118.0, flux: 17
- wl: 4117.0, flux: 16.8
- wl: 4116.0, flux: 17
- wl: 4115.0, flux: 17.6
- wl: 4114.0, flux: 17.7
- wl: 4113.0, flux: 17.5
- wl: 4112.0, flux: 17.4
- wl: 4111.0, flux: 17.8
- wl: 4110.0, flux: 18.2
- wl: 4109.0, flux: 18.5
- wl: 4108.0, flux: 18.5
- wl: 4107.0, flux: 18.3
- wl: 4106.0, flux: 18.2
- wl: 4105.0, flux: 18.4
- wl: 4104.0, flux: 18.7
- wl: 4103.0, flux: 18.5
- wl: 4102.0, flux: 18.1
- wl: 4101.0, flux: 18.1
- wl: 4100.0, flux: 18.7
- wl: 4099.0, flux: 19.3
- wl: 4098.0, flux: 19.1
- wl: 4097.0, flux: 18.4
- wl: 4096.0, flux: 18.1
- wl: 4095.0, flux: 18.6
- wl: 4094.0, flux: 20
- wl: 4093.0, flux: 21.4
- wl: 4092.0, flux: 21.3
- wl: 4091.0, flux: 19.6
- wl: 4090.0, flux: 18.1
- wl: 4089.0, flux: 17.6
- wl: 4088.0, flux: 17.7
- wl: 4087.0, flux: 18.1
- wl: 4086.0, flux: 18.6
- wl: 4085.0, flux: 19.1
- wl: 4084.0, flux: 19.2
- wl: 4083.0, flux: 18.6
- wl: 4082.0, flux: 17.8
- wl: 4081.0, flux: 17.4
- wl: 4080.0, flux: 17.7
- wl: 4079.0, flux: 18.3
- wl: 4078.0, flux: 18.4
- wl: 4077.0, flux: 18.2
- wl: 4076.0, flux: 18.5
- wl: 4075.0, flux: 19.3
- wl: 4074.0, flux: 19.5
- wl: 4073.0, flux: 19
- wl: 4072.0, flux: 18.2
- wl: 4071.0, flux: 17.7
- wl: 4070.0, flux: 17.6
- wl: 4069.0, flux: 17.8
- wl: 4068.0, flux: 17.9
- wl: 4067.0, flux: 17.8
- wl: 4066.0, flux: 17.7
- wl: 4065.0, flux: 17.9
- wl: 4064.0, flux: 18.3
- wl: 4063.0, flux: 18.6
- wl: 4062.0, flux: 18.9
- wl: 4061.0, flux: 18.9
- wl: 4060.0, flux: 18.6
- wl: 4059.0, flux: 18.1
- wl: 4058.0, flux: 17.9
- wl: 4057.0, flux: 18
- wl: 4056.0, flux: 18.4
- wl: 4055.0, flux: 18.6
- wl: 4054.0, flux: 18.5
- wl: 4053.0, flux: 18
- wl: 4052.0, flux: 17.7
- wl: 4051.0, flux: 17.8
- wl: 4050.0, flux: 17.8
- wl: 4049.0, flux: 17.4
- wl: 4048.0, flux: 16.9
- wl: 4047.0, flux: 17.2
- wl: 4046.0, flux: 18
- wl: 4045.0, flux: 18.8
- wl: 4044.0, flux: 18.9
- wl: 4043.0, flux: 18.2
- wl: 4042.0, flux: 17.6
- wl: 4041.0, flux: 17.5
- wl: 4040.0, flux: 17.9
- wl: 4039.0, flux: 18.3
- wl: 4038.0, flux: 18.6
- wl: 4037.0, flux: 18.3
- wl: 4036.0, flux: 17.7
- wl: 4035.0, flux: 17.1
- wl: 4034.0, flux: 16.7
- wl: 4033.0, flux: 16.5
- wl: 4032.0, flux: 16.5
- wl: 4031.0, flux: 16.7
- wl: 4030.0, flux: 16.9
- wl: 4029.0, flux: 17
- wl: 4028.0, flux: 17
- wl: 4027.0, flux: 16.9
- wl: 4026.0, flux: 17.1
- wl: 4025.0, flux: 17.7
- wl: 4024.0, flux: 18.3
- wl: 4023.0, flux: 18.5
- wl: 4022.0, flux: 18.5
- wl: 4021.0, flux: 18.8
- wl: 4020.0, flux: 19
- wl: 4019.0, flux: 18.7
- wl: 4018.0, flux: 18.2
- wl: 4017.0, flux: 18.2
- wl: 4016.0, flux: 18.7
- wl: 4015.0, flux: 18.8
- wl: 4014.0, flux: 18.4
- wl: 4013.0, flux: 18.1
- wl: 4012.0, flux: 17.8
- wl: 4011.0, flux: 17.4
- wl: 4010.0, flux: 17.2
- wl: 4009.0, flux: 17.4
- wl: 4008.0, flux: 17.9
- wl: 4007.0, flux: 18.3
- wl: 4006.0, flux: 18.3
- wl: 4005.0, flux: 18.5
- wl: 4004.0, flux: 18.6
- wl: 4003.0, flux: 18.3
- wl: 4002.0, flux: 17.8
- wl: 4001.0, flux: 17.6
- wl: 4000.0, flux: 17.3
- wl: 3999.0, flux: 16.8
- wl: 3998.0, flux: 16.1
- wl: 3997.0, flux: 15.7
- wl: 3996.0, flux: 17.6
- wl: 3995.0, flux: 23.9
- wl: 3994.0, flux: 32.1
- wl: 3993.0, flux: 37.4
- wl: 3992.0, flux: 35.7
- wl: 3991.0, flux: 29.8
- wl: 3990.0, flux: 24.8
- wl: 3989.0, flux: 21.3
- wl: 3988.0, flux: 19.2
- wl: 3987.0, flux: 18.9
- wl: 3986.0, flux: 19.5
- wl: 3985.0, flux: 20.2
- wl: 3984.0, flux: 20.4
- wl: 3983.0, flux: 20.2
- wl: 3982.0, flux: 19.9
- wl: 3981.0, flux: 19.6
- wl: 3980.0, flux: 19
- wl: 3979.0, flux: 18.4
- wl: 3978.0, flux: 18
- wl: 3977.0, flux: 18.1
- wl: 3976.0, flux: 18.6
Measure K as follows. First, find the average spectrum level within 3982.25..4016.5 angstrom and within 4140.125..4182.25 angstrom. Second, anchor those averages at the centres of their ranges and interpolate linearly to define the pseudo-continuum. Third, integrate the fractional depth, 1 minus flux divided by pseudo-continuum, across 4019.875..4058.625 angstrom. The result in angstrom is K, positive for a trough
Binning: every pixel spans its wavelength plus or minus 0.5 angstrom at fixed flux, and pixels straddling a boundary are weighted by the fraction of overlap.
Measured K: 3.9 angstrom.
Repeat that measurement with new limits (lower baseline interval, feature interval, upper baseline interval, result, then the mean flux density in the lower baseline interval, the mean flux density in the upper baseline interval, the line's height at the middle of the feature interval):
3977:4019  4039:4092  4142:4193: 2.4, 20.1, 17.6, 19.1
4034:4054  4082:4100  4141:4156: -0.9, 17.9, 18.2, 18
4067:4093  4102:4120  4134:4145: 0.2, 18.5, 17.5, 17.9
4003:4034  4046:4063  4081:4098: 0.3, 17.9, 18.9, 18.4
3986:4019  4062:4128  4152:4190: -4.7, 20.3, 17.3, 18.7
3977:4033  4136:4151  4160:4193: -0.3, 19.5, 17.4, 17.8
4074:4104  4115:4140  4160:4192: -4.8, 18.7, 17.4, 18.1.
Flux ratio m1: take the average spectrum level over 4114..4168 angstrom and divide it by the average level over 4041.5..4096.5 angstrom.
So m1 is 1.1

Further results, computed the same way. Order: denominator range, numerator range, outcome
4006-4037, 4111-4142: 1.17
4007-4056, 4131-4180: 0.97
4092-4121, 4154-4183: 0.94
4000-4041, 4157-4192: 0.97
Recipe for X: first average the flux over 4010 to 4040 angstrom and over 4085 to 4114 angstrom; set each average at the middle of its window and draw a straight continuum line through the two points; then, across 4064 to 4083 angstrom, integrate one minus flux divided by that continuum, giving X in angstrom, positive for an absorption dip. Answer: 0.2 angstrom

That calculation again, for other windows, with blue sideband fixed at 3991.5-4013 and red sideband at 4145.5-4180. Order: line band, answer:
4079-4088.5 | 0.3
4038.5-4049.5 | 0.9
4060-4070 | 0.5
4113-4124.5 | -1.0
